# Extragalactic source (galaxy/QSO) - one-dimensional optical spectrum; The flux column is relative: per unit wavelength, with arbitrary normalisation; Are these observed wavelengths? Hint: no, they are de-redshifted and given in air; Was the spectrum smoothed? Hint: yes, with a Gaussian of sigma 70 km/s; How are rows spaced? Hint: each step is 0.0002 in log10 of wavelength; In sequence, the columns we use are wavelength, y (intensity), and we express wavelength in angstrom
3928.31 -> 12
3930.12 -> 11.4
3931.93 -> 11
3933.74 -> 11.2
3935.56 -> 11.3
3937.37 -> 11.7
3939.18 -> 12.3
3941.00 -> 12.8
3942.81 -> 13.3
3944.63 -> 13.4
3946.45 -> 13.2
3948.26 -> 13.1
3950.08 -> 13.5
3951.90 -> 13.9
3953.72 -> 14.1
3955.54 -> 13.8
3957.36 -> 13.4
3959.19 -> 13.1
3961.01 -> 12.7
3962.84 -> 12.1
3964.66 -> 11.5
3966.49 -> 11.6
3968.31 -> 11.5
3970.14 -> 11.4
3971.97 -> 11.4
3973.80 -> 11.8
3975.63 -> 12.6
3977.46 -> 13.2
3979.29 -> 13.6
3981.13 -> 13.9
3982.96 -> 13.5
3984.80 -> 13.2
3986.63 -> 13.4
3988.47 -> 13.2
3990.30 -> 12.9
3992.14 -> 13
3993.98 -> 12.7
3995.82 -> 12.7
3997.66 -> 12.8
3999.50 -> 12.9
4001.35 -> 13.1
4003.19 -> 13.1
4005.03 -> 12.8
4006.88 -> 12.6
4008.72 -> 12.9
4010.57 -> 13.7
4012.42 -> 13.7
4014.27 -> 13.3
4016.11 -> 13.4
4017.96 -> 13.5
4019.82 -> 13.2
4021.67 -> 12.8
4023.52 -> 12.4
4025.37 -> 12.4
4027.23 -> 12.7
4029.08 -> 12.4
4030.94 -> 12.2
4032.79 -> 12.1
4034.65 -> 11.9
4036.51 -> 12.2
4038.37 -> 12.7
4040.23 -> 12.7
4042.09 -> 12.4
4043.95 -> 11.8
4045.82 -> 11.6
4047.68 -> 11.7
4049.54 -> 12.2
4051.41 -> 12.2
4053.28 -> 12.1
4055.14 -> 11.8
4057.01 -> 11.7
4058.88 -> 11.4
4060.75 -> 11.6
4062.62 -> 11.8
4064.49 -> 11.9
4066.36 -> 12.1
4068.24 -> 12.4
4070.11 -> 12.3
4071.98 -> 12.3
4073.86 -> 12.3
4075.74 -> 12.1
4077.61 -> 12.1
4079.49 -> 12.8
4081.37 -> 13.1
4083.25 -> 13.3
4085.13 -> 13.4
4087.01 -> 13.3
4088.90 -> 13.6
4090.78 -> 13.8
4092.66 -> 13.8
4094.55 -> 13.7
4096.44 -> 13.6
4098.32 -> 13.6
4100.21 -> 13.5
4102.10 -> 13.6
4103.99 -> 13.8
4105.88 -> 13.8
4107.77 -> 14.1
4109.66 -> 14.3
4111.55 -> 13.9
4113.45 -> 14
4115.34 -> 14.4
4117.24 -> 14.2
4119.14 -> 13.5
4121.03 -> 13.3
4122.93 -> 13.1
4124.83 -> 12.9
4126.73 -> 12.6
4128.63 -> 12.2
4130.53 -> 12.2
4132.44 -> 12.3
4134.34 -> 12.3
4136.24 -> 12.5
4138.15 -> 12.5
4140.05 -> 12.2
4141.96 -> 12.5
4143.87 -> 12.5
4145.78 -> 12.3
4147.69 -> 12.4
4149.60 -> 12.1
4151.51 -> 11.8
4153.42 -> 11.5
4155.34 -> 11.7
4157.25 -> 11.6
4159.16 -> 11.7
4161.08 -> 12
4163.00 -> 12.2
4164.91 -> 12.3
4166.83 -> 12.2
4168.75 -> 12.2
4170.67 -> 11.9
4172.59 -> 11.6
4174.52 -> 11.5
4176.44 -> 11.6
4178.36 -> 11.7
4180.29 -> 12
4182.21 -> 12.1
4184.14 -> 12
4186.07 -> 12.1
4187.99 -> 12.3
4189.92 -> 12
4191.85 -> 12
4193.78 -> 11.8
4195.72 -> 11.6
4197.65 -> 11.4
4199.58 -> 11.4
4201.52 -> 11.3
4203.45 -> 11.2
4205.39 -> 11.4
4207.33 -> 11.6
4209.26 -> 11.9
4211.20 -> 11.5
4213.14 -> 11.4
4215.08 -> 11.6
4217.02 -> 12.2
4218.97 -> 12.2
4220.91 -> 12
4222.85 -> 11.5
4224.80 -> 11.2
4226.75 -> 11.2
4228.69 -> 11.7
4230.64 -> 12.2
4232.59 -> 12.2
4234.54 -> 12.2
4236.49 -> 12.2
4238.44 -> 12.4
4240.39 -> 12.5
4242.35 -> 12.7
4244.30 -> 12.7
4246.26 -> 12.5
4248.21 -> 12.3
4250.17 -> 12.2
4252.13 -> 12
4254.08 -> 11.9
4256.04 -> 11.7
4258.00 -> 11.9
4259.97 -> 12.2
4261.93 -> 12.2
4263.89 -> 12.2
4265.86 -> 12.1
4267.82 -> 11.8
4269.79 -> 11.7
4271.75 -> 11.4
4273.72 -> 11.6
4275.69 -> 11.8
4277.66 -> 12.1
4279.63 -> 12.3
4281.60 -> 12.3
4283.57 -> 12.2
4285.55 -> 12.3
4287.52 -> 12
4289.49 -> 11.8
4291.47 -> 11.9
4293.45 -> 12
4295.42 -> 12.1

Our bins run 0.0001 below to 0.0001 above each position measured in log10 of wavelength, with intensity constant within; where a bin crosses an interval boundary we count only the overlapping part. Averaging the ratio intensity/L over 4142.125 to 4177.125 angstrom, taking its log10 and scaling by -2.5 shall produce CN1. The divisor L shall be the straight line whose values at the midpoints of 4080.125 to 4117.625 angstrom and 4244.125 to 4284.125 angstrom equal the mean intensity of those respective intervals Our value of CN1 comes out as 0.10 mag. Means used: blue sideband 13.7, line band 12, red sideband 12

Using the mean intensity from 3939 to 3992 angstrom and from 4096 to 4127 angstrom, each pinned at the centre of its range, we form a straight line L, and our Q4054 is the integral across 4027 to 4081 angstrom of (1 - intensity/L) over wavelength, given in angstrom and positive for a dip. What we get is 5.0 angstrom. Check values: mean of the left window 12.9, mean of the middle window 12.1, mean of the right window 13.7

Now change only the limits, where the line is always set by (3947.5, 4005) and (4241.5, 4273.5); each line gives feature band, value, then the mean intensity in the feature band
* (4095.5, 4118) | -2.5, 13.9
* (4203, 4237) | 1.2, 11.7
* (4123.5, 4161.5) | 0.6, 12.2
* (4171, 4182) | 0.5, 11.7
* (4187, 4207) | 1.0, 11.6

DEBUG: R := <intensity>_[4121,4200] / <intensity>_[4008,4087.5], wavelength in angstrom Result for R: 1.0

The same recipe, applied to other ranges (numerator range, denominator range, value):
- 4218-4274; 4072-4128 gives 0.90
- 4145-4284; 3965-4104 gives 0.94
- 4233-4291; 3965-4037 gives 0.95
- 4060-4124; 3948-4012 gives 1.02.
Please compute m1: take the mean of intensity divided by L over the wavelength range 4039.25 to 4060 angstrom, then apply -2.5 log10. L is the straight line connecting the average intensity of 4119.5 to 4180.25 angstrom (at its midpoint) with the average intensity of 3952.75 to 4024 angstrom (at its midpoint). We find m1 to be 0.06 mag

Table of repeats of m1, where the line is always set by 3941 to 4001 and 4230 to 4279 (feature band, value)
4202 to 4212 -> 0.066 mag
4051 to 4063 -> 0.077 mag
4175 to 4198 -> 0.036 mag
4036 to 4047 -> 0.041 mag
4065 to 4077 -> 0.033 mag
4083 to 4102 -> -0.085 mag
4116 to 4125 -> -0.083 mag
